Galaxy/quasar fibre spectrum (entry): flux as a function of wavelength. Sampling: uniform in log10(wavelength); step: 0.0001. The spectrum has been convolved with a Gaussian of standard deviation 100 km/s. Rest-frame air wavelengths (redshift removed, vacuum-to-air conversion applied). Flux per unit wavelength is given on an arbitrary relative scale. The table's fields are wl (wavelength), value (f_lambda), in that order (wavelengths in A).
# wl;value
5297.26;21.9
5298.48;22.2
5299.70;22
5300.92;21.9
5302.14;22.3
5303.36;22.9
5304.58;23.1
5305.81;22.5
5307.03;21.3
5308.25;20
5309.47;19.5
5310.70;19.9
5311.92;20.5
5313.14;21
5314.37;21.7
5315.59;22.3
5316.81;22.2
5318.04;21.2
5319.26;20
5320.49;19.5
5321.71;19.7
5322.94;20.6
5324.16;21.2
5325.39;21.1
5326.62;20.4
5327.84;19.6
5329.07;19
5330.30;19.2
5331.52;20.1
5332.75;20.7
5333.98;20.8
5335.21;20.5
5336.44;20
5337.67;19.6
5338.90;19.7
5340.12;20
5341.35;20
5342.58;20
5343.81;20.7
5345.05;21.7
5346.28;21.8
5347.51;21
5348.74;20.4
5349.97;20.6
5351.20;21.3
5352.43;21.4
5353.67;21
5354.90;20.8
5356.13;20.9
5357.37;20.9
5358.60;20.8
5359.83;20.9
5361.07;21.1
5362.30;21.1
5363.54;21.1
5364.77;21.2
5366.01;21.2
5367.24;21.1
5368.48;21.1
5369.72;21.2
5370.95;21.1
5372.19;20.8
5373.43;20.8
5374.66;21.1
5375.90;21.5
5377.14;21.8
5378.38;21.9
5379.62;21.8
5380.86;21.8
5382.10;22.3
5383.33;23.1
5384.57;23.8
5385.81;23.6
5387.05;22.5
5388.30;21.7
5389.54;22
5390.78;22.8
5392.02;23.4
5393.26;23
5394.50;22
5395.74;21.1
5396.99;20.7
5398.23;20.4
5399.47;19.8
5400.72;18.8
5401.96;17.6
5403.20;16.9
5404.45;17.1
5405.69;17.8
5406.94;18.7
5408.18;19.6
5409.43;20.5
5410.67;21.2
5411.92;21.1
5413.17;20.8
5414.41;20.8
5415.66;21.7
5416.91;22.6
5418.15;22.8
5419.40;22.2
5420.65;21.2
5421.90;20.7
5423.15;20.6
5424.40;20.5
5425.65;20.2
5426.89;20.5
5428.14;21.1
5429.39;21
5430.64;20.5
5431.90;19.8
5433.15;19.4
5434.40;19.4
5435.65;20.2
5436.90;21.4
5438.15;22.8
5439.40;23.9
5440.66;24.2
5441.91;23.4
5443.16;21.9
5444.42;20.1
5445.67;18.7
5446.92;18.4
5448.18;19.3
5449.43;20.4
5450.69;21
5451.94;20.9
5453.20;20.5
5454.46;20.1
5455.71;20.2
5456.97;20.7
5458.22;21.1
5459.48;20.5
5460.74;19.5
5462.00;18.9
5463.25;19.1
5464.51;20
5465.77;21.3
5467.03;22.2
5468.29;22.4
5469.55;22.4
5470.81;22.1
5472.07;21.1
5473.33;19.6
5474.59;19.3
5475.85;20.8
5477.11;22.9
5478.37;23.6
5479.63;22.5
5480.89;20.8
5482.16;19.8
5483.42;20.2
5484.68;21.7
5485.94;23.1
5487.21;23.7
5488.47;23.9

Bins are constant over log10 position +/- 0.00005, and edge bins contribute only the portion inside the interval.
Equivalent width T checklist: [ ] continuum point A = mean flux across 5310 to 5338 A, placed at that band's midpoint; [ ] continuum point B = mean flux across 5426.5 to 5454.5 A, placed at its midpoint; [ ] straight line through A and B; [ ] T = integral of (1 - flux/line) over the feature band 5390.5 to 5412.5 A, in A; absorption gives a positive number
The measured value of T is 0.7 A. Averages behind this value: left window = 20.5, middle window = 20.1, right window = 20.8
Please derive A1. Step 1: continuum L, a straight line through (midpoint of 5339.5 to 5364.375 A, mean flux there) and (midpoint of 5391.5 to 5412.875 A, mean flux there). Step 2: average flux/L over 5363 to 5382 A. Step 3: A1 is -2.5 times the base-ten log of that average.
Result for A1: -0.04 mag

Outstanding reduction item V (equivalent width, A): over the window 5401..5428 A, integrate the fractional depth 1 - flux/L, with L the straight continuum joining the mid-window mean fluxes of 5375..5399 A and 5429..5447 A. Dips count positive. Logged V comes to 1.7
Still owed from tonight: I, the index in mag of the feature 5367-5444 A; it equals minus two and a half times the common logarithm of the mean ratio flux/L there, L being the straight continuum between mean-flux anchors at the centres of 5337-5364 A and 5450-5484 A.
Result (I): -0.017 mag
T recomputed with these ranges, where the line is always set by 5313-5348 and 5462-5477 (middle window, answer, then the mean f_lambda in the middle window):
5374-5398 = -1.7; 22.2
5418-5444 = -0.6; 21.3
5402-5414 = 0.9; 19.2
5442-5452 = 0.3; 20.2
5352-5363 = -0.2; 21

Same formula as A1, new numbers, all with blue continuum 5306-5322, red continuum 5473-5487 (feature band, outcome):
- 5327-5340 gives 0.05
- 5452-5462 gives 0.05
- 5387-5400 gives -0.03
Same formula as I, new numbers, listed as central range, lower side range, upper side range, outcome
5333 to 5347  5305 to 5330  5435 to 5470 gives 0.01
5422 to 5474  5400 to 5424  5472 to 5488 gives 0.01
